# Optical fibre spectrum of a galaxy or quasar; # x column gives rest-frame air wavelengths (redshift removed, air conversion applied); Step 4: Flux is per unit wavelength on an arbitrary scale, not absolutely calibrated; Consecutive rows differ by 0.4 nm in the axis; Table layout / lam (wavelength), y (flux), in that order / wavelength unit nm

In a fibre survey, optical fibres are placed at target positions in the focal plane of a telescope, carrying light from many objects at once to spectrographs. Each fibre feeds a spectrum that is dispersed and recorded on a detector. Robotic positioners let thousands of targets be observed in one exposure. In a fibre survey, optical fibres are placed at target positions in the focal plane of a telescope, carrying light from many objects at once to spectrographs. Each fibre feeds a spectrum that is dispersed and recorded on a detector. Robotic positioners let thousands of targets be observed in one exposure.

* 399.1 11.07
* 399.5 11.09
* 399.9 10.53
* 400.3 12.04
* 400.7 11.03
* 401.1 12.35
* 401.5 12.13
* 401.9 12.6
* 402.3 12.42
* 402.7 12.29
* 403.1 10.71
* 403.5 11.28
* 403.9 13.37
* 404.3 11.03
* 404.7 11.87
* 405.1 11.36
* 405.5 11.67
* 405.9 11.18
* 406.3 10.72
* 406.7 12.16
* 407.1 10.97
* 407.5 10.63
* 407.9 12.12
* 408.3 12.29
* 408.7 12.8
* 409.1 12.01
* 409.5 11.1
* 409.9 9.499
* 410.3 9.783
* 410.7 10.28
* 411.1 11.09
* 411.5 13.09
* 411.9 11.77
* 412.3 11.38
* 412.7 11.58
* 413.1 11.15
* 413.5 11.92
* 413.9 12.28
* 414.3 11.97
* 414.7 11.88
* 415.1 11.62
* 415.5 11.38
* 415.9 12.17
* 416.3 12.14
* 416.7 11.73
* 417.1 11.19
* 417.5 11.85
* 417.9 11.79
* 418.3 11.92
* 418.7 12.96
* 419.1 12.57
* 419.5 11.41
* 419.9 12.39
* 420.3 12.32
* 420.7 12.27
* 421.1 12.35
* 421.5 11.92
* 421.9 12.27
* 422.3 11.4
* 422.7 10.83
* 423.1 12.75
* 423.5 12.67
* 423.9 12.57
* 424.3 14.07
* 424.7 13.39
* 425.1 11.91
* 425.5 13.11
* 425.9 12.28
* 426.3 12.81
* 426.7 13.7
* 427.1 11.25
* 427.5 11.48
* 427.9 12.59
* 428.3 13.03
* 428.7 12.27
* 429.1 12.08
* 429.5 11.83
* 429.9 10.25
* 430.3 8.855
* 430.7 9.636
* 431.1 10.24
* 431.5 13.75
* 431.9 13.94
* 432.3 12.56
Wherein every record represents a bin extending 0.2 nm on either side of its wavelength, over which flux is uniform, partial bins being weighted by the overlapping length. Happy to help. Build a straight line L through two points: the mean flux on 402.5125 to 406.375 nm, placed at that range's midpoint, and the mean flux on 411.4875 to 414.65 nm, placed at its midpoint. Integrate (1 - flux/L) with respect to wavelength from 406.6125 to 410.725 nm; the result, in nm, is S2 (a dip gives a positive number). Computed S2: 0.15 nm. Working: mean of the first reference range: 11.6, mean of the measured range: 11.3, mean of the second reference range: 11.8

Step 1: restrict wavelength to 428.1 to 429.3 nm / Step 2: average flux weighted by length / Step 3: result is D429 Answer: 12.5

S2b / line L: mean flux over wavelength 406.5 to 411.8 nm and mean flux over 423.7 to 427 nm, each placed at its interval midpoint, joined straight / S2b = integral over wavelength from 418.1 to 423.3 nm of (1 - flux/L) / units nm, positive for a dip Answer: 0.16 nm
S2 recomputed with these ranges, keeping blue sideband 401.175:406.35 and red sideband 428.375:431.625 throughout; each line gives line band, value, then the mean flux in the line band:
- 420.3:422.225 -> -0.139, 12.2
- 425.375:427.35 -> -0.240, 12.6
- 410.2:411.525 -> 0.082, 10.9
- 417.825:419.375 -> -0.122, 12.3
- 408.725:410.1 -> 0.063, 11.1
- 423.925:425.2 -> -0.213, 13.1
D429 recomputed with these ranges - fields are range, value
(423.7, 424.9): 13.3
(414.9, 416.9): 11.8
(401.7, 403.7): 11.9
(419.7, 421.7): 12.2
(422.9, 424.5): 13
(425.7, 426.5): 12.5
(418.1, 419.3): 12.5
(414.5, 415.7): 11.6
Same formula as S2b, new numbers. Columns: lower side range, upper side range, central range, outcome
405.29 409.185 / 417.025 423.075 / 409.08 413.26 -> 0.23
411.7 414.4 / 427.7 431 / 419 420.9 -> -0.11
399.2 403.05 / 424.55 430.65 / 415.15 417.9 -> 0.04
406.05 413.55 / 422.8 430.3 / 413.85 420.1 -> -0.09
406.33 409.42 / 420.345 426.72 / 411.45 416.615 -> 0.09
